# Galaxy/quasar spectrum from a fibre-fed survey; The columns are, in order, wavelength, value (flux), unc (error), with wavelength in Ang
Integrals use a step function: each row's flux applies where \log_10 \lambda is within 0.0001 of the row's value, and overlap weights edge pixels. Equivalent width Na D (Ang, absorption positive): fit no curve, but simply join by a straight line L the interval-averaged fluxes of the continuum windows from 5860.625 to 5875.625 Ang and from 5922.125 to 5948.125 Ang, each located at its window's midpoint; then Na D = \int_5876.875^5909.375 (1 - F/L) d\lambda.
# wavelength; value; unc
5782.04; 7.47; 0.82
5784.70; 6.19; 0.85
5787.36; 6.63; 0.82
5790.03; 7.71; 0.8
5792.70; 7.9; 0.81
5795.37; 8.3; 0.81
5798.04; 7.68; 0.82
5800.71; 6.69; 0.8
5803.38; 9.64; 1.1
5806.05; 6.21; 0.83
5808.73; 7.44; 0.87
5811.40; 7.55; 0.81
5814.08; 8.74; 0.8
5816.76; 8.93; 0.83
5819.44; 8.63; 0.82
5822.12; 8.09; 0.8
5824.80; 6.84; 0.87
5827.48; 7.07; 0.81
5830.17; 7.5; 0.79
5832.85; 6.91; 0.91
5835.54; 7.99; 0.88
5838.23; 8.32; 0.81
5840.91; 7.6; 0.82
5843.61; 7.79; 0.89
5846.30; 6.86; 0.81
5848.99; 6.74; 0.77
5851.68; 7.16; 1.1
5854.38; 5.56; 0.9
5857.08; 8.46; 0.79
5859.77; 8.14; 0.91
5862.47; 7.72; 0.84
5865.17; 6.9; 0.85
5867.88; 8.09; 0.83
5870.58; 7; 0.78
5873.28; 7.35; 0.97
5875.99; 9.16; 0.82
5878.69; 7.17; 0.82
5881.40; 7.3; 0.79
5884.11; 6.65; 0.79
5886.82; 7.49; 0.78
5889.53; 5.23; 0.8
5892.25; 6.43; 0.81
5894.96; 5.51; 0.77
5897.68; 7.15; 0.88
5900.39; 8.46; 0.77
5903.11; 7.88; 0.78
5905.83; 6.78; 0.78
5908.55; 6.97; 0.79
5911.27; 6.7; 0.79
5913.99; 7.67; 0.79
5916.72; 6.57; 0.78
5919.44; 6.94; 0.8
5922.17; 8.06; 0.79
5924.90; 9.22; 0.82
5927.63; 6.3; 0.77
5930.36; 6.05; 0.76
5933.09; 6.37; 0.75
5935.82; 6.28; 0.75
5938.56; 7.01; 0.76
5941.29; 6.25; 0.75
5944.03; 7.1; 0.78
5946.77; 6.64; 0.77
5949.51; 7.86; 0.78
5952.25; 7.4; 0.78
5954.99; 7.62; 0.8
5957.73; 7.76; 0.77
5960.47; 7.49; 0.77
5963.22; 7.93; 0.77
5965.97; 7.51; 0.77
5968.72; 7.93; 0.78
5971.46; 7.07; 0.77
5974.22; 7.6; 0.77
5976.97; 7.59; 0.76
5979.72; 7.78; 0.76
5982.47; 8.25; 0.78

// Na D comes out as 1.5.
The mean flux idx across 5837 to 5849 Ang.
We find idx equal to 7.54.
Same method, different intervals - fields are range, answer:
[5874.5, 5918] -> 7.07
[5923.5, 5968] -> 7.19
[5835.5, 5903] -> 7.29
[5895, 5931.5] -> 7.23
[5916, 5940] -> 6.99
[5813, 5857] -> 7.56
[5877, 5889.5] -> 7.01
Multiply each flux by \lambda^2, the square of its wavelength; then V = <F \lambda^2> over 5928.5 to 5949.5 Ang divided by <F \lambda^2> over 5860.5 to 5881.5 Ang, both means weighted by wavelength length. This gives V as 0.89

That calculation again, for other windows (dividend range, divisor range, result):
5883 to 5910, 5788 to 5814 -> 0.92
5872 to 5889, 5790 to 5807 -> 0.98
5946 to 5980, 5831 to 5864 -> 1.06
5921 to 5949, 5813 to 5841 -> 0.91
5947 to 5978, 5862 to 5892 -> 1.08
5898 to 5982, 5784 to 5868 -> 1.00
